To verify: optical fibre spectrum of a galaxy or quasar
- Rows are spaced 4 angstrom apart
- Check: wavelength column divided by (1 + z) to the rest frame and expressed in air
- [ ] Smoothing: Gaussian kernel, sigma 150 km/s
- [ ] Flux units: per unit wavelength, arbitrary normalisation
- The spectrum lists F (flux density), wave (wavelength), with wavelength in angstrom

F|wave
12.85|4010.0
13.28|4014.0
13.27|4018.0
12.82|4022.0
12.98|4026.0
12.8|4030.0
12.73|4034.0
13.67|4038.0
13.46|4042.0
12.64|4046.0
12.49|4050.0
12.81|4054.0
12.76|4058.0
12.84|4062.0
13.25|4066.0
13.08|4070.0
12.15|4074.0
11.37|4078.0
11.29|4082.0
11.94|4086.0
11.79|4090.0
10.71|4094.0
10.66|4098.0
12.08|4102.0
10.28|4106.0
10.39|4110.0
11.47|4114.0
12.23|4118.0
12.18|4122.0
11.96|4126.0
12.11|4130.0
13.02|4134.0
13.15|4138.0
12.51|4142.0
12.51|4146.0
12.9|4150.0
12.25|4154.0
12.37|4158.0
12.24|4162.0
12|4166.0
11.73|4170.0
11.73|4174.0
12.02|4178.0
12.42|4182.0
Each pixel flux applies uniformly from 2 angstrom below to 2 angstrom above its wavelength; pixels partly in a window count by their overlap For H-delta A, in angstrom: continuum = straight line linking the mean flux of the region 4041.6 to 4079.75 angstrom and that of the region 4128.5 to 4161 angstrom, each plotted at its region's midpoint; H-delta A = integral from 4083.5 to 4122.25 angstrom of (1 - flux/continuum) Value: 4.0 angstrom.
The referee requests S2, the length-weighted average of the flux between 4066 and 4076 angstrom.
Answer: 12.7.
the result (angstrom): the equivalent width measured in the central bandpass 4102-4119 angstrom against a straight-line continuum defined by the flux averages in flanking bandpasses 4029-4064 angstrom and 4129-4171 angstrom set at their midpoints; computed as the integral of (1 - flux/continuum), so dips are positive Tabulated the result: 2.0 angstrom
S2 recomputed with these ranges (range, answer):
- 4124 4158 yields 12.5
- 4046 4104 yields 12.1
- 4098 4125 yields 11.4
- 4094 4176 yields 12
